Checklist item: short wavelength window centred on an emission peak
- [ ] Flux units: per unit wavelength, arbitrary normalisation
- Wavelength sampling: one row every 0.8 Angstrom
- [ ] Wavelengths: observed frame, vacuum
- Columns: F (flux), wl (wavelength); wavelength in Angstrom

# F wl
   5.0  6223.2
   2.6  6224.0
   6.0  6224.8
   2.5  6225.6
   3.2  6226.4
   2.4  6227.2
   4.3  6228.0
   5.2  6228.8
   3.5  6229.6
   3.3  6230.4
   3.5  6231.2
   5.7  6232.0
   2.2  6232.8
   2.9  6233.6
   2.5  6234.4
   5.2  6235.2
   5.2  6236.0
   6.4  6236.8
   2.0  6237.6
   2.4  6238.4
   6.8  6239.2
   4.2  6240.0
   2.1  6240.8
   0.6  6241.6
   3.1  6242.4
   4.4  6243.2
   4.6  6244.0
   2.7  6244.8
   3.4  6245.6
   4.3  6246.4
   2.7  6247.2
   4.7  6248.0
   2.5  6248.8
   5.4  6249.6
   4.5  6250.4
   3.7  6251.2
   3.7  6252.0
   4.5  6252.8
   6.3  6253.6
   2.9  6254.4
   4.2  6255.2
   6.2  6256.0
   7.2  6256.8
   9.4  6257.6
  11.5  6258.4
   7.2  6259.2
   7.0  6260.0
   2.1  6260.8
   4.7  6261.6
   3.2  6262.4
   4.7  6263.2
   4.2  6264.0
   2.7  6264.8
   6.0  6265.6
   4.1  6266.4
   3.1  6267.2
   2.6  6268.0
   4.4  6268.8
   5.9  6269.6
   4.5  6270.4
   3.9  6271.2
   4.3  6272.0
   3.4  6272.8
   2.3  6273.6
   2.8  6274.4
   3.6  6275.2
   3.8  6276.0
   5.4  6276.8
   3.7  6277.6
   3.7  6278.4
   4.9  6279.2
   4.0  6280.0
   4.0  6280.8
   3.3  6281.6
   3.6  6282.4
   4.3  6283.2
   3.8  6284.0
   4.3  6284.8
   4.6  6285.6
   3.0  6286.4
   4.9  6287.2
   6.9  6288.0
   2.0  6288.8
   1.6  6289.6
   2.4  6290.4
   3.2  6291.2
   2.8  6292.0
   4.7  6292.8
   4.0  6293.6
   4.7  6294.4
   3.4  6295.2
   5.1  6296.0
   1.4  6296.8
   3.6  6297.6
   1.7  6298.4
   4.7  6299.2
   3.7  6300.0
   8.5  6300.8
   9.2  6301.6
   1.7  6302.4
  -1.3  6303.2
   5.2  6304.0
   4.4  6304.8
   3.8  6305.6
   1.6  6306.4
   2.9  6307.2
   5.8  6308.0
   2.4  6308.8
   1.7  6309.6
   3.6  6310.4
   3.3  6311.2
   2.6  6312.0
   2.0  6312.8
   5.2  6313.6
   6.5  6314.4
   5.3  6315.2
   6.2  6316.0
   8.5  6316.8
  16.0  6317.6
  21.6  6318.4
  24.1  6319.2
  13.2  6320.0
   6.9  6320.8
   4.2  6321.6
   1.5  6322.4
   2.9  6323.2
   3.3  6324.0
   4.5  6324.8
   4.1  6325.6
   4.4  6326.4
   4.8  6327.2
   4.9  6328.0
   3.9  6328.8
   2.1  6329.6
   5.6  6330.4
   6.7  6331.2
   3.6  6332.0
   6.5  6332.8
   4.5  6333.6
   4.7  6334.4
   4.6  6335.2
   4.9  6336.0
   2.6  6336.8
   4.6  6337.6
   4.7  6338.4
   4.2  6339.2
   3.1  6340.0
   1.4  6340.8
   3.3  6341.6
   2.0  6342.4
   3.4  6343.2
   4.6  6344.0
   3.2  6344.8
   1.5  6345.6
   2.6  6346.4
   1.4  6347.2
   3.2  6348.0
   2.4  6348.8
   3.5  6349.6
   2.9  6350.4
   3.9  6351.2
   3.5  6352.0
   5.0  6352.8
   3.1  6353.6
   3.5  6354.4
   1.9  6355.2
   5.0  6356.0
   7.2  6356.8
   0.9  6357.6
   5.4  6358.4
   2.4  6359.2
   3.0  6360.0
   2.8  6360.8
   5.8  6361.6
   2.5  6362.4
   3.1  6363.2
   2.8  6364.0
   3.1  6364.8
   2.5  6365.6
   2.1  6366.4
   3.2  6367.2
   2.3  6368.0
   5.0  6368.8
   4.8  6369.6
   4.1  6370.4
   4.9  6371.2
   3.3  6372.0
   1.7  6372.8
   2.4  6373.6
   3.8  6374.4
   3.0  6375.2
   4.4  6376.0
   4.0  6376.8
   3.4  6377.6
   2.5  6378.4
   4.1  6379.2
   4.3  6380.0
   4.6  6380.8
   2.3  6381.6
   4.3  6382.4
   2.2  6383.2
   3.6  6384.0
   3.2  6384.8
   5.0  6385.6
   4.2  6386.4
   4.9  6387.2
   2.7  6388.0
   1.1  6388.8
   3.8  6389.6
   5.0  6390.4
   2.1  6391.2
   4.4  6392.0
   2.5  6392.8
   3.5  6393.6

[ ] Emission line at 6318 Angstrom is [O III]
